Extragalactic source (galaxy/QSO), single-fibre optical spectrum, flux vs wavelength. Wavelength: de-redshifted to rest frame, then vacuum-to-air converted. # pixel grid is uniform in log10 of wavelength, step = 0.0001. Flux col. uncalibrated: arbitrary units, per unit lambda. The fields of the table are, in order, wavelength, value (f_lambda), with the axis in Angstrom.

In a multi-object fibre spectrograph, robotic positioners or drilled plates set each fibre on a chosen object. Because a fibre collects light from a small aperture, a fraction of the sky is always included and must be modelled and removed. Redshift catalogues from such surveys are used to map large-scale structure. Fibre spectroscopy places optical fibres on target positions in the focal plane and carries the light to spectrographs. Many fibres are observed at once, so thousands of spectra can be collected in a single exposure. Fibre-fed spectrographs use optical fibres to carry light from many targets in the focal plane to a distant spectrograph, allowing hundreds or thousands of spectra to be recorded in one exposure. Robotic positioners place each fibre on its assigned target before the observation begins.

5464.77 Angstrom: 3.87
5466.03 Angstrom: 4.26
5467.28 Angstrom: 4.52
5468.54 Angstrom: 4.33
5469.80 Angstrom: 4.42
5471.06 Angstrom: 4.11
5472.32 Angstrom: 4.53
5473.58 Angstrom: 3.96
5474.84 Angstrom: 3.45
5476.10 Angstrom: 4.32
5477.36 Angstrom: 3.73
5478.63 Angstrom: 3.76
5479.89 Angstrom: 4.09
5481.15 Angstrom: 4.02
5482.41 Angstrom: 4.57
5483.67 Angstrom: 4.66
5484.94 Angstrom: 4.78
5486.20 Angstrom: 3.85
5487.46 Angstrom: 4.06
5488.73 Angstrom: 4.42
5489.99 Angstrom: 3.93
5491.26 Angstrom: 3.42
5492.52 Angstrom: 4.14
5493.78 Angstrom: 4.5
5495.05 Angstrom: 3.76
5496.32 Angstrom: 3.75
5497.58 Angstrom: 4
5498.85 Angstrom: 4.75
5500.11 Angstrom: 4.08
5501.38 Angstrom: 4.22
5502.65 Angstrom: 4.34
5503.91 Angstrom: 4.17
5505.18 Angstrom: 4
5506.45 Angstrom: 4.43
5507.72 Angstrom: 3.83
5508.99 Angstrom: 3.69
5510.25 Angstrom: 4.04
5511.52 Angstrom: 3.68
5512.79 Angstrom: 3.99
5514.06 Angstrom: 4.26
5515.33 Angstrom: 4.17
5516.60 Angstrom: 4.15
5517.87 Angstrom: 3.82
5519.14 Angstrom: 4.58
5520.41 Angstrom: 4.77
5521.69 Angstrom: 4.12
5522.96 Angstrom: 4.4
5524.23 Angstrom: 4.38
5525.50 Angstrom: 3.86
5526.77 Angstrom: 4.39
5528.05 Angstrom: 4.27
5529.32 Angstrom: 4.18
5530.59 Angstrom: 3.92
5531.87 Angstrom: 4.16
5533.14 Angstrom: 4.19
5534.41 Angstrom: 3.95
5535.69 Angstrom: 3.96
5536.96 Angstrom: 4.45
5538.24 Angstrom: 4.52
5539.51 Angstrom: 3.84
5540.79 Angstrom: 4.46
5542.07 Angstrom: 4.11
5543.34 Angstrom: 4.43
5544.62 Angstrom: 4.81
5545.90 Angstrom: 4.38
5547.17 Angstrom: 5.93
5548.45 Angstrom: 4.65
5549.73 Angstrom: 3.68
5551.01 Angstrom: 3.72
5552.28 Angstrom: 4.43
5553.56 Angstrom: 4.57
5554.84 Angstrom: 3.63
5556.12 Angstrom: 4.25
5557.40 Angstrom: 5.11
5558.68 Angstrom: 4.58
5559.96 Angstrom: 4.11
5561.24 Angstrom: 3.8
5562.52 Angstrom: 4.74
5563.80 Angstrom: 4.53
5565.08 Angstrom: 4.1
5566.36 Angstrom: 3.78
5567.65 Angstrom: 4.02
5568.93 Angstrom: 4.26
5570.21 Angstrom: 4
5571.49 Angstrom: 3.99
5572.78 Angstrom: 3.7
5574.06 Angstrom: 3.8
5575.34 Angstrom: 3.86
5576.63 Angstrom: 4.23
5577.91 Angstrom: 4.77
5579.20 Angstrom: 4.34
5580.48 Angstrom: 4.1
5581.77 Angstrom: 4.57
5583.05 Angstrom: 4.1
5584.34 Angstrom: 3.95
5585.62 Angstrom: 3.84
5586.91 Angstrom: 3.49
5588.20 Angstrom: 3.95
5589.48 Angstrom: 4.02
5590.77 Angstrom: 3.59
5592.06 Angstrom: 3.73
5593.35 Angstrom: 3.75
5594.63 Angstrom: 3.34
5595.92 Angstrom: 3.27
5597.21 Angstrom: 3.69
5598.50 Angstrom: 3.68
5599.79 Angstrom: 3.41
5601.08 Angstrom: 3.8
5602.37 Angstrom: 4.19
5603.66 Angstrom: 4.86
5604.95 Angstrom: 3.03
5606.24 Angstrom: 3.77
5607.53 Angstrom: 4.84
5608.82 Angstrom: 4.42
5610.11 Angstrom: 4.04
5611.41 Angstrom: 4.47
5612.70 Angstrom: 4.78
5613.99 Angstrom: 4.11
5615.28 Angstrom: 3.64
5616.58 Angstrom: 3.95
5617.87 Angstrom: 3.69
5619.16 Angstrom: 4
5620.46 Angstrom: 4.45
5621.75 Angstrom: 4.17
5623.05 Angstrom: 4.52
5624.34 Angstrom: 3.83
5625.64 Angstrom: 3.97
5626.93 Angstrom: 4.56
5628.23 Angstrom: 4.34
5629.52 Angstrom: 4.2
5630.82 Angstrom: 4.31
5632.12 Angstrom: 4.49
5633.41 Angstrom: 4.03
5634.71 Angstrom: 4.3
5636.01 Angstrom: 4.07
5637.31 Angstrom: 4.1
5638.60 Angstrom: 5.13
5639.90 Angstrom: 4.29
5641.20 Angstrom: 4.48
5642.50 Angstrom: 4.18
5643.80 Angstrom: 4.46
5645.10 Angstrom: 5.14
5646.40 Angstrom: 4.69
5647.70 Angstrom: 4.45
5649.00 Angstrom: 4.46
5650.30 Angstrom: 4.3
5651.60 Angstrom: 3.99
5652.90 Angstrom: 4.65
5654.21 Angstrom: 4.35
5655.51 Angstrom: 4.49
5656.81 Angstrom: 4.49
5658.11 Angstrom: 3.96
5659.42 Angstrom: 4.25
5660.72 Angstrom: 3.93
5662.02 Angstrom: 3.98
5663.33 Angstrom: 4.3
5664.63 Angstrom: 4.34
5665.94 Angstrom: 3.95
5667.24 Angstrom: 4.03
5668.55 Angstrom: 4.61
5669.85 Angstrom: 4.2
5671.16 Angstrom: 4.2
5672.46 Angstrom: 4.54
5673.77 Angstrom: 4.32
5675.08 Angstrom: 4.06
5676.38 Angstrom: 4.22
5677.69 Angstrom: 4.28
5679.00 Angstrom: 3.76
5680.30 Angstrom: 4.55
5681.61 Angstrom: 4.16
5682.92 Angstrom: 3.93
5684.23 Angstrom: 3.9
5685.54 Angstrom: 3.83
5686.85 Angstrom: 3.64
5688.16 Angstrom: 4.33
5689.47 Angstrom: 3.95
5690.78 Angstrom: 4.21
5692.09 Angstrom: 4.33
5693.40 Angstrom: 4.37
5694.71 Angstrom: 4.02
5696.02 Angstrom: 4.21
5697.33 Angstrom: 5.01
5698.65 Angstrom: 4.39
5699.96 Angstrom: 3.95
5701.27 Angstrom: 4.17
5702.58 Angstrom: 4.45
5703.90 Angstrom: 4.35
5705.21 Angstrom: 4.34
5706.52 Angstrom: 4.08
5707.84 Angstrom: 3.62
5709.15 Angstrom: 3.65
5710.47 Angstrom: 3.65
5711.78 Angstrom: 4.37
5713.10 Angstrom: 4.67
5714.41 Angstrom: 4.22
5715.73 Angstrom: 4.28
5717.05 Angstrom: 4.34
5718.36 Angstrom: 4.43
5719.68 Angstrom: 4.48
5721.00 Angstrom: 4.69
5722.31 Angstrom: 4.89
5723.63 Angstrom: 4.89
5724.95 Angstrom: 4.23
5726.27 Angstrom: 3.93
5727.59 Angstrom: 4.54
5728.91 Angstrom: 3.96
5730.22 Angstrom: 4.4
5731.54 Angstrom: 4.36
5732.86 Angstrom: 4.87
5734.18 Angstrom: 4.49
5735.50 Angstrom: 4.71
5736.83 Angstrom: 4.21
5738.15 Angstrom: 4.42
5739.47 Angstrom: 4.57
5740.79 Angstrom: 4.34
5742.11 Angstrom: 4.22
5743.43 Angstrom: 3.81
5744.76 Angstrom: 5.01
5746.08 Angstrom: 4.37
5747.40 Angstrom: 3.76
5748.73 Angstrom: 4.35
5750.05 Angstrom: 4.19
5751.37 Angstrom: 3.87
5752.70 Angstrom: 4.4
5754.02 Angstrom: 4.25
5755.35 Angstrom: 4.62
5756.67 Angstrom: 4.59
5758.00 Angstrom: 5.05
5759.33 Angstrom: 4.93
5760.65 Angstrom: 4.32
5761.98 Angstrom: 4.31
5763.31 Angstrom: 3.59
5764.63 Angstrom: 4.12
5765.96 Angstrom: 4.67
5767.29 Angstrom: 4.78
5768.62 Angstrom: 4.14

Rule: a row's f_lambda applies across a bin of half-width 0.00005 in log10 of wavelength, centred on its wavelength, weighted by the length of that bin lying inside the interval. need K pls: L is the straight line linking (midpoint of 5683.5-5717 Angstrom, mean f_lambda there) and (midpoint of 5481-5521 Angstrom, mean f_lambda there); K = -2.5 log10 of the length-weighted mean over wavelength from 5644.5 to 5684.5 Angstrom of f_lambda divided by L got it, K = -0.03 mag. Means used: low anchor 4.15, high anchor 4.16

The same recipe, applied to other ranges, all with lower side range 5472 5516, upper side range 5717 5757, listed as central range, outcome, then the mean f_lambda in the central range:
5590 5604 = 0.133 mag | 3.73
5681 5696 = 0.069 mag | 4.07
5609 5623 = 0.023 mag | 4.15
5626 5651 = -0.036 mag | 4.42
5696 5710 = 0.040 mag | 4.19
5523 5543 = -0.012 mag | 4.19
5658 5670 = 0.036 mag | 4.16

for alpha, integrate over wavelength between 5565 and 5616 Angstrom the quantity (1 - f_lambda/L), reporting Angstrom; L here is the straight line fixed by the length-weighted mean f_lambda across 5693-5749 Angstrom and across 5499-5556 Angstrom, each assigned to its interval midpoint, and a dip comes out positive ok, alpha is 3.3 Angstrom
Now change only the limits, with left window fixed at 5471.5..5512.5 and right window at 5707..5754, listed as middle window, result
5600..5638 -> 0.44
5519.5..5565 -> -2.01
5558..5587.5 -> 0.35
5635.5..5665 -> -0.90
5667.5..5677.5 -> -0.08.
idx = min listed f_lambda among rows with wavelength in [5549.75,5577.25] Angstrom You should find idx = 3.63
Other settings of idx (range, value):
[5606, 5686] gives 3.64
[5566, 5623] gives 3.03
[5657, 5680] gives 3.76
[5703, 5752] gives 3.62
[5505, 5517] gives 3.68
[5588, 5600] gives 3.27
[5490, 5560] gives 3.42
